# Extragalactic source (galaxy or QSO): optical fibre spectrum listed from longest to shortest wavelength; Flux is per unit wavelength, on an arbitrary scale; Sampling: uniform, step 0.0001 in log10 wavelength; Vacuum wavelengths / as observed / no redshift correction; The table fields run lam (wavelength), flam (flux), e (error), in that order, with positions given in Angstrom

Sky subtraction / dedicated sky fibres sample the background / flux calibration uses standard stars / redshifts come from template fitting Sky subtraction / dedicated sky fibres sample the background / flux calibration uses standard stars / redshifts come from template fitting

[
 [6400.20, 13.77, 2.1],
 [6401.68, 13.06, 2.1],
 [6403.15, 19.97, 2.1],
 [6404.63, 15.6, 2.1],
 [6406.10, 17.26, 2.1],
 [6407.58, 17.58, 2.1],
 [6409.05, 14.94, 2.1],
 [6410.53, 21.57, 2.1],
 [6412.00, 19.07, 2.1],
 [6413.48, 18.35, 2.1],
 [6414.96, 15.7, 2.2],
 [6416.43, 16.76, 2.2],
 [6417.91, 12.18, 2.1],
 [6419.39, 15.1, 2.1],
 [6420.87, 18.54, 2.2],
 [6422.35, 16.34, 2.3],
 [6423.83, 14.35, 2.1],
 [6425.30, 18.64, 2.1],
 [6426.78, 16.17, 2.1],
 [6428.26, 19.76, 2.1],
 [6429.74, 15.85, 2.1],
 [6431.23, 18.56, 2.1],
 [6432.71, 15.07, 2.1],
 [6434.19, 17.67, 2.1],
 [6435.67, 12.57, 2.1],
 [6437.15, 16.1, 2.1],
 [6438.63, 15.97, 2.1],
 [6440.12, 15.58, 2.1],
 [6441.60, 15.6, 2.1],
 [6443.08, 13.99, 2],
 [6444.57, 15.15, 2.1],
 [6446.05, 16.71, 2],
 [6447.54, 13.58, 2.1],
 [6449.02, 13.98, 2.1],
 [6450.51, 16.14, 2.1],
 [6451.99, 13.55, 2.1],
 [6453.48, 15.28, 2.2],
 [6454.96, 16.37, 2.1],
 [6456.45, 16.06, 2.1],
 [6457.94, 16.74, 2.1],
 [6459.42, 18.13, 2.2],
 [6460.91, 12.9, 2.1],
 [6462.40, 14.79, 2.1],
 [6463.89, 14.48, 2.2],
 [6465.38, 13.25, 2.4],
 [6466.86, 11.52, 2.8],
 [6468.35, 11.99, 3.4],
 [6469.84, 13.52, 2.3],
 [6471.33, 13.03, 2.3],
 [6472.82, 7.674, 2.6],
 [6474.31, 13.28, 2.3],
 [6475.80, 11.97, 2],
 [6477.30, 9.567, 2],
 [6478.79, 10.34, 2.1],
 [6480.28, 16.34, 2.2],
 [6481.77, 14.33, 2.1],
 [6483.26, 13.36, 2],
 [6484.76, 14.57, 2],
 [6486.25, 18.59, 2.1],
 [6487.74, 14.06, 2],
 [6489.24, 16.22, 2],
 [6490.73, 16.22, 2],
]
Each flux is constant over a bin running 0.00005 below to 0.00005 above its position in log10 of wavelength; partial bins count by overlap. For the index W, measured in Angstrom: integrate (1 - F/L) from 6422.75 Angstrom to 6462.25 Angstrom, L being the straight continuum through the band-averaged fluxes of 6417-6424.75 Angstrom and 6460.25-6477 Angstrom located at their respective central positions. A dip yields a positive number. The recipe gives -4.8 Angstrom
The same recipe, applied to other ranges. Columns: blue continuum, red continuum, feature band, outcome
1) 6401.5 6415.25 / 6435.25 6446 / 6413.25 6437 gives 0.0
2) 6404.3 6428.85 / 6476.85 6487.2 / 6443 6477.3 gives 2.4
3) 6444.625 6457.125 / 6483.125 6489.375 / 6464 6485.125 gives 3.9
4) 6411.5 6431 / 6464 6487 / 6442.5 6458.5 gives -0.6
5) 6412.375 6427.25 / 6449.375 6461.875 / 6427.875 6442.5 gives -0.2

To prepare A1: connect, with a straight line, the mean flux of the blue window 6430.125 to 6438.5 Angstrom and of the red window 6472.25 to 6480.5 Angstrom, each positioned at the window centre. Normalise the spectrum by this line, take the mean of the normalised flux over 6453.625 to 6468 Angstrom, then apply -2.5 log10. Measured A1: -0.14 mag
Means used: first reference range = 16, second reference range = 11.3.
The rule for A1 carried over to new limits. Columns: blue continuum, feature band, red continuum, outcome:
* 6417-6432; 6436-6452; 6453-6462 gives 0.07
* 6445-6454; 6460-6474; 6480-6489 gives 0.19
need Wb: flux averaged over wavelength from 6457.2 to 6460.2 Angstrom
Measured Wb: 17.4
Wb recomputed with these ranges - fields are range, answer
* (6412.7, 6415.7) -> 17.1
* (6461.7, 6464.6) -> 14.6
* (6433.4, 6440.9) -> 15.6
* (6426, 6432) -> 17.6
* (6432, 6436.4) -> 15.1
